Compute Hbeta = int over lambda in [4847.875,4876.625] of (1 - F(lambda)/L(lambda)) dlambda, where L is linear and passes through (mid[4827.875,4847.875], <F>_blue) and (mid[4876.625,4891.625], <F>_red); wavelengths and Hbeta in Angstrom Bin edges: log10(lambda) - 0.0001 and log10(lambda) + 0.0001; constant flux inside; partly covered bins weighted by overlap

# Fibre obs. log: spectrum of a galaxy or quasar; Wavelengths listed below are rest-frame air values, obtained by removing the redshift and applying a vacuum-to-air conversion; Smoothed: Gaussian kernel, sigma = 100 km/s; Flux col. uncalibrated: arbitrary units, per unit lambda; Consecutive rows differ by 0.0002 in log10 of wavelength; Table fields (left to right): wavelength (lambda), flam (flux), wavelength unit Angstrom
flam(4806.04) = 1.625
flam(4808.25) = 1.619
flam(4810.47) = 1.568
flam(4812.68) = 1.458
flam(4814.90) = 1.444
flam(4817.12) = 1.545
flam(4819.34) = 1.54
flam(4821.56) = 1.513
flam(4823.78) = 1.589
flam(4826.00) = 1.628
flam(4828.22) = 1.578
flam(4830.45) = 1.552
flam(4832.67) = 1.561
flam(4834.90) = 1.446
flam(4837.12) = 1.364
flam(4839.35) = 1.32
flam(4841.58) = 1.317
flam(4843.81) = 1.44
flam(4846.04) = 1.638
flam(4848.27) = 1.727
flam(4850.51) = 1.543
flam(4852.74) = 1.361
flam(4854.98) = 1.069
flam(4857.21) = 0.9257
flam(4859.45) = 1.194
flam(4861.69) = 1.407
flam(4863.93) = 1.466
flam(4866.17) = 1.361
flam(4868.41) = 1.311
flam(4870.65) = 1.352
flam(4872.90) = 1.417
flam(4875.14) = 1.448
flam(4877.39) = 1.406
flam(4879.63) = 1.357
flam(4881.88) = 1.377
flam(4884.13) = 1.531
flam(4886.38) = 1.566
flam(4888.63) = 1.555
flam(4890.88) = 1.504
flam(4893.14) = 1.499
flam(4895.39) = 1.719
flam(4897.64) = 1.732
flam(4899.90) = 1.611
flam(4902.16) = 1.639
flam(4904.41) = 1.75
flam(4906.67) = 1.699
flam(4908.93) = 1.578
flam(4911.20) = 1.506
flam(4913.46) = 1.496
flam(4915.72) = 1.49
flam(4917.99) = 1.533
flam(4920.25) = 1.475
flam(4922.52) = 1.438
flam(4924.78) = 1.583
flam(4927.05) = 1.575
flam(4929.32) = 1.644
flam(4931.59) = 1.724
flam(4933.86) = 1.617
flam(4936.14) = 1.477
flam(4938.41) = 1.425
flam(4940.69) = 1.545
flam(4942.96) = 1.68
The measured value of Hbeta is 2.5 Angstrom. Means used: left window 1.47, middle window 1.34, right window 1.47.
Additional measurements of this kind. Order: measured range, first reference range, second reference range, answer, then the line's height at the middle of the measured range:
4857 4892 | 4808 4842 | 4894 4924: 3.52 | 1.55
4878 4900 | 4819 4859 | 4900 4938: -0.18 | 1.53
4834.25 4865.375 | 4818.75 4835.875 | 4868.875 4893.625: 2.86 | 1.51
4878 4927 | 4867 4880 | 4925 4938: -2.15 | 1.49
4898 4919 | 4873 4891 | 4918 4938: -1.05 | 1.52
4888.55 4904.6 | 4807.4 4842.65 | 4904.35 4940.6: -0.85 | 1.54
